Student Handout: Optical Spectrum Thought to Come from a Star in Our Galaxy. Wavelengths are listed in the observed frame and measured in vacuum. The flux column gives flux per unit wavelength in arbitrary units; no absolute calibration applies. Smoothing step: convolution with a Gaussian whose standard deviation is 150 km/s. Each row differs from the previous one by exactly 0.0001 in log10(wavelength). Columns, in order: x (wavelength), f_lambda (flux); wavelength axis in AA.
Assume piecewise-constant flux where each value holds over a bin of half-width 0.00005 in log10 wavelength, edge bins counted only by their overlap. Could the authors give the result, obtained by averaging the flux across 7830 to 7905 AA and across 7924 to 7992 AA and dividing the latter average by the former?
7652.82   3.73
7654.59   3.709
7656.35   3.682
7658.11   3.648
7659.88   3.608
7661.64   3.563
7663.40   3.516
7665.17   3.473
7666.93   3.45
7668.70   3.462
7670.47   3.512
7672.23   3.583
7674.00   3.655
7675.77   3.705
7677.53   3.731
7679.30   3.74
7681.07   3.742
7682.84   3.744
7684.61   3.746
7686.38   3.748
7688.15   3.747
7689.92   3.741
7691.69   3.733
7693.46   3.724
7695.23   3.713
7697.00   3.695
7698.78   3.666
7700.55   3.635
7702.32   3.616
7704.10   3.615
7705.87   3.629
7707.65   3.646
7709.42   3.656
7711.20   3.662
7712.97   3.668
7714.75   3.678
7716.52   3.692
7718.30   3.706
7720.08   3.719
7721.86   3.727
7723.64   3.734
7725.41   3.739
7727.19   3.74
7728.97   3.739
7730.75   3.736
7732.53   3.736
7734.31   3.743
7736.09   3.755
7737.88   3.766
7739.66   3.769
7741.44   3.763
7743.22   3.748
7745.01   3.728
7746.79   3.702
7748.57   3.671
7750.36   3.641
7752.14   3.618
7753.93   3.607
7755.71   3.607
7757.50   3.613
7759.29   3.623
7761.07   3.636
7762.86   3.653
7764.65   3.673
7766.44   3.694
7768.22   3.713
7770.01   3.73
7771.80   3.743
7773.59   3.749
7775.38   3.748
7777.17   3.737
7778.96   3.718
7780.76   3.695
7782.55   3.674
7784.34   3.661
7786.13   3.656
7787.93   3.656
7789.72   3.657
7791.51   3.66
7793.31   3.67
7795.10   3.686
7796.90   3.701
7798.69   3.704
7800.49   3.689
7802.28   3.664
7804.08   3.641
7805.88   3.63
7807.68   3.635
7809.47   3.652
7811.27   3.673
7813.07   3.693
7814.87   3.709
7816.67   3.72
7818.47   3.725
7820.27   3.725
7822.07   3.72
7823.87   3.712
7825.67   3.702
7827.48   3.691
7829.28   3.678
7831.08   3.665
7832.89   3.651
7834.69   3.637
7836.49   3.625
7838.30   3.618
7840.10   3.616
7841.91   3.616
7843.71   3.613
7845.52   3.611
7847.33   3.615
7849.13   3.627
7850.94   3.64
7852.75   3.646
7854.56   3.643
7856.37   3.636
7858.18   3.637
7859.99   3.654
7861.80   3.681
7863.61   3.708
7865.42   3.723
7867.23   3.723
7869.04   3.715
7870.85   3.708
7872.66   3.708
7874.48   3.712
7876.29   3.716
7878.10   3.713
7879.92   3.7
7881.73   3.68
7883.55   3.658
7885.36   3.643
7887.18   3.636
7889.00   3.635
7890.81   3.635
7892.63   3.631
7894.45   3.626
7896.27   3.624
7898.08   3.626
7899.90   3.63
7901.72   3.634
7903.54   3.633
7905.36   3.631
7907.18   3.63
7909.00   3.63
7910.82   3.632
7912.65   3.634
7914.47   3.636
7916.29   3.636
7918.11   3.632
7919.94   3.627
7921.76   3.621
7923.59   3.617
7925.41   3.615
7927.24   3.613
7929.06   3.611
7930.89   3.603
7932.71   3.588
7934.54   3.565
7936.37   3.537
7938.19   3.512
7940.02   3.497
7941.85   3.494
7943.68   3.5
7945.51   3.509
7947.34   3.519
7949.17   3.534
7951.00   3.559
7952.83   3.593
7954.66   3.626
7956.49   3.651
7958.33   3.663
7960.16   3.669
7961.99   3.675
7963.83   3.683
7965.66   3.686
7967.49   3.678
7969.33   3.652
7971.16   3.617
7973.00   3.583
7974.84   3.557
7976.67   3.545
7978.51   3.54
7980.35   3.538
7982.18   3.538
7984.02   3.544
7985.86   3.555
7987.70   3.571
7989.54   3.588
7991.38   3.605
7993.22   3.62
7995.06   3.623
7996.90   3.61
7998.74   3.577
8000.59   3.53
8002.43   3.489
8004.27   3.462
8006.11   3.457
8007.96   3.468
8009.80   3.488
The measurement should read 1.0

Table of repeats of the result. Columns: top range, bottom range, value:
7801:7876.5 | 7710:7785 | 0.99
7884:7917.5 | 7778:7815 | 0.99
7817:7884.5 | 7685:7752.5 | 0.99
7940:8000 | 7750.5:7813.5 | 0.98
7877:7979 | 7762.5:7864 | 0.98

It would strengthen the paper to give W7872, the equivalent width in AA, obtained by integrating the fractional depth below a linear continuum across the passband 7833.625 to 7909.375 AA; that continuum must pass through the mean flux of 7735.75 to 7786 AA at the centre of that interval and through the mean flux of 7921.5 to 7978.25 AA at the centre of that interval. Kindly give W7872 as -0.4 AA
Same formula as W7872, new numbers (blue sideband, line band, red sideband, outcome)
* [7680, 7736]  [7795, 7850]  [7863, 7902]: 0.3 AA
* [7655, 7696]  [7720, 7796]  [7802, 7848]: -0.8 AA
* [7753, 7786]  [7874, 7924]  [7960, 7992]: -0.2 AA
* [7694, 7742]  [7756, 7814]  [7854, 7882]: 0.3 AA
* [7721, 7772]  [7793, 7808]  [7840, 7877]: 0.1 AA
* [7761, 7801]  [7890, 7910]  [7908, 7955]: -0.1 AA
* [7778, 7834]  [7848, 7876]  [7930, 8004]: -0.2 AA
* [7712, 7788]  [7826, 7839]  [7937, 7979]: 0.0 AA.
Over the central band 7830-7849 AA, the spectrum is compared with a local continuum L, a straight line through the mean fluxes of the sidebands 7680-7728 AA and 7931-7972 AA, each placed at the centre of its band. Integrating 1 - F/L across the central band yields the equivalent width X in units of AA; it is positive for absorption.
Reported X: 0.1 AA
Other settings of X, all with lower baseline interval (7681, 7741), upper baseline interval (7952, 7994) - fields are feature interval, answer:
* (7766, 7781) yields -0.2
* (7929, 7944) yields 0.3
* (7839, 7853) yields 0.1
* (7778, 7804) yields 0.0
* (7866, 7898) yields -0.3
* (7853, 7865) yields 0.0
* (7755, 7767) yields 0.2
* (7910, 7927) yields 0.0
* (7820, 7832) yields -0.1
